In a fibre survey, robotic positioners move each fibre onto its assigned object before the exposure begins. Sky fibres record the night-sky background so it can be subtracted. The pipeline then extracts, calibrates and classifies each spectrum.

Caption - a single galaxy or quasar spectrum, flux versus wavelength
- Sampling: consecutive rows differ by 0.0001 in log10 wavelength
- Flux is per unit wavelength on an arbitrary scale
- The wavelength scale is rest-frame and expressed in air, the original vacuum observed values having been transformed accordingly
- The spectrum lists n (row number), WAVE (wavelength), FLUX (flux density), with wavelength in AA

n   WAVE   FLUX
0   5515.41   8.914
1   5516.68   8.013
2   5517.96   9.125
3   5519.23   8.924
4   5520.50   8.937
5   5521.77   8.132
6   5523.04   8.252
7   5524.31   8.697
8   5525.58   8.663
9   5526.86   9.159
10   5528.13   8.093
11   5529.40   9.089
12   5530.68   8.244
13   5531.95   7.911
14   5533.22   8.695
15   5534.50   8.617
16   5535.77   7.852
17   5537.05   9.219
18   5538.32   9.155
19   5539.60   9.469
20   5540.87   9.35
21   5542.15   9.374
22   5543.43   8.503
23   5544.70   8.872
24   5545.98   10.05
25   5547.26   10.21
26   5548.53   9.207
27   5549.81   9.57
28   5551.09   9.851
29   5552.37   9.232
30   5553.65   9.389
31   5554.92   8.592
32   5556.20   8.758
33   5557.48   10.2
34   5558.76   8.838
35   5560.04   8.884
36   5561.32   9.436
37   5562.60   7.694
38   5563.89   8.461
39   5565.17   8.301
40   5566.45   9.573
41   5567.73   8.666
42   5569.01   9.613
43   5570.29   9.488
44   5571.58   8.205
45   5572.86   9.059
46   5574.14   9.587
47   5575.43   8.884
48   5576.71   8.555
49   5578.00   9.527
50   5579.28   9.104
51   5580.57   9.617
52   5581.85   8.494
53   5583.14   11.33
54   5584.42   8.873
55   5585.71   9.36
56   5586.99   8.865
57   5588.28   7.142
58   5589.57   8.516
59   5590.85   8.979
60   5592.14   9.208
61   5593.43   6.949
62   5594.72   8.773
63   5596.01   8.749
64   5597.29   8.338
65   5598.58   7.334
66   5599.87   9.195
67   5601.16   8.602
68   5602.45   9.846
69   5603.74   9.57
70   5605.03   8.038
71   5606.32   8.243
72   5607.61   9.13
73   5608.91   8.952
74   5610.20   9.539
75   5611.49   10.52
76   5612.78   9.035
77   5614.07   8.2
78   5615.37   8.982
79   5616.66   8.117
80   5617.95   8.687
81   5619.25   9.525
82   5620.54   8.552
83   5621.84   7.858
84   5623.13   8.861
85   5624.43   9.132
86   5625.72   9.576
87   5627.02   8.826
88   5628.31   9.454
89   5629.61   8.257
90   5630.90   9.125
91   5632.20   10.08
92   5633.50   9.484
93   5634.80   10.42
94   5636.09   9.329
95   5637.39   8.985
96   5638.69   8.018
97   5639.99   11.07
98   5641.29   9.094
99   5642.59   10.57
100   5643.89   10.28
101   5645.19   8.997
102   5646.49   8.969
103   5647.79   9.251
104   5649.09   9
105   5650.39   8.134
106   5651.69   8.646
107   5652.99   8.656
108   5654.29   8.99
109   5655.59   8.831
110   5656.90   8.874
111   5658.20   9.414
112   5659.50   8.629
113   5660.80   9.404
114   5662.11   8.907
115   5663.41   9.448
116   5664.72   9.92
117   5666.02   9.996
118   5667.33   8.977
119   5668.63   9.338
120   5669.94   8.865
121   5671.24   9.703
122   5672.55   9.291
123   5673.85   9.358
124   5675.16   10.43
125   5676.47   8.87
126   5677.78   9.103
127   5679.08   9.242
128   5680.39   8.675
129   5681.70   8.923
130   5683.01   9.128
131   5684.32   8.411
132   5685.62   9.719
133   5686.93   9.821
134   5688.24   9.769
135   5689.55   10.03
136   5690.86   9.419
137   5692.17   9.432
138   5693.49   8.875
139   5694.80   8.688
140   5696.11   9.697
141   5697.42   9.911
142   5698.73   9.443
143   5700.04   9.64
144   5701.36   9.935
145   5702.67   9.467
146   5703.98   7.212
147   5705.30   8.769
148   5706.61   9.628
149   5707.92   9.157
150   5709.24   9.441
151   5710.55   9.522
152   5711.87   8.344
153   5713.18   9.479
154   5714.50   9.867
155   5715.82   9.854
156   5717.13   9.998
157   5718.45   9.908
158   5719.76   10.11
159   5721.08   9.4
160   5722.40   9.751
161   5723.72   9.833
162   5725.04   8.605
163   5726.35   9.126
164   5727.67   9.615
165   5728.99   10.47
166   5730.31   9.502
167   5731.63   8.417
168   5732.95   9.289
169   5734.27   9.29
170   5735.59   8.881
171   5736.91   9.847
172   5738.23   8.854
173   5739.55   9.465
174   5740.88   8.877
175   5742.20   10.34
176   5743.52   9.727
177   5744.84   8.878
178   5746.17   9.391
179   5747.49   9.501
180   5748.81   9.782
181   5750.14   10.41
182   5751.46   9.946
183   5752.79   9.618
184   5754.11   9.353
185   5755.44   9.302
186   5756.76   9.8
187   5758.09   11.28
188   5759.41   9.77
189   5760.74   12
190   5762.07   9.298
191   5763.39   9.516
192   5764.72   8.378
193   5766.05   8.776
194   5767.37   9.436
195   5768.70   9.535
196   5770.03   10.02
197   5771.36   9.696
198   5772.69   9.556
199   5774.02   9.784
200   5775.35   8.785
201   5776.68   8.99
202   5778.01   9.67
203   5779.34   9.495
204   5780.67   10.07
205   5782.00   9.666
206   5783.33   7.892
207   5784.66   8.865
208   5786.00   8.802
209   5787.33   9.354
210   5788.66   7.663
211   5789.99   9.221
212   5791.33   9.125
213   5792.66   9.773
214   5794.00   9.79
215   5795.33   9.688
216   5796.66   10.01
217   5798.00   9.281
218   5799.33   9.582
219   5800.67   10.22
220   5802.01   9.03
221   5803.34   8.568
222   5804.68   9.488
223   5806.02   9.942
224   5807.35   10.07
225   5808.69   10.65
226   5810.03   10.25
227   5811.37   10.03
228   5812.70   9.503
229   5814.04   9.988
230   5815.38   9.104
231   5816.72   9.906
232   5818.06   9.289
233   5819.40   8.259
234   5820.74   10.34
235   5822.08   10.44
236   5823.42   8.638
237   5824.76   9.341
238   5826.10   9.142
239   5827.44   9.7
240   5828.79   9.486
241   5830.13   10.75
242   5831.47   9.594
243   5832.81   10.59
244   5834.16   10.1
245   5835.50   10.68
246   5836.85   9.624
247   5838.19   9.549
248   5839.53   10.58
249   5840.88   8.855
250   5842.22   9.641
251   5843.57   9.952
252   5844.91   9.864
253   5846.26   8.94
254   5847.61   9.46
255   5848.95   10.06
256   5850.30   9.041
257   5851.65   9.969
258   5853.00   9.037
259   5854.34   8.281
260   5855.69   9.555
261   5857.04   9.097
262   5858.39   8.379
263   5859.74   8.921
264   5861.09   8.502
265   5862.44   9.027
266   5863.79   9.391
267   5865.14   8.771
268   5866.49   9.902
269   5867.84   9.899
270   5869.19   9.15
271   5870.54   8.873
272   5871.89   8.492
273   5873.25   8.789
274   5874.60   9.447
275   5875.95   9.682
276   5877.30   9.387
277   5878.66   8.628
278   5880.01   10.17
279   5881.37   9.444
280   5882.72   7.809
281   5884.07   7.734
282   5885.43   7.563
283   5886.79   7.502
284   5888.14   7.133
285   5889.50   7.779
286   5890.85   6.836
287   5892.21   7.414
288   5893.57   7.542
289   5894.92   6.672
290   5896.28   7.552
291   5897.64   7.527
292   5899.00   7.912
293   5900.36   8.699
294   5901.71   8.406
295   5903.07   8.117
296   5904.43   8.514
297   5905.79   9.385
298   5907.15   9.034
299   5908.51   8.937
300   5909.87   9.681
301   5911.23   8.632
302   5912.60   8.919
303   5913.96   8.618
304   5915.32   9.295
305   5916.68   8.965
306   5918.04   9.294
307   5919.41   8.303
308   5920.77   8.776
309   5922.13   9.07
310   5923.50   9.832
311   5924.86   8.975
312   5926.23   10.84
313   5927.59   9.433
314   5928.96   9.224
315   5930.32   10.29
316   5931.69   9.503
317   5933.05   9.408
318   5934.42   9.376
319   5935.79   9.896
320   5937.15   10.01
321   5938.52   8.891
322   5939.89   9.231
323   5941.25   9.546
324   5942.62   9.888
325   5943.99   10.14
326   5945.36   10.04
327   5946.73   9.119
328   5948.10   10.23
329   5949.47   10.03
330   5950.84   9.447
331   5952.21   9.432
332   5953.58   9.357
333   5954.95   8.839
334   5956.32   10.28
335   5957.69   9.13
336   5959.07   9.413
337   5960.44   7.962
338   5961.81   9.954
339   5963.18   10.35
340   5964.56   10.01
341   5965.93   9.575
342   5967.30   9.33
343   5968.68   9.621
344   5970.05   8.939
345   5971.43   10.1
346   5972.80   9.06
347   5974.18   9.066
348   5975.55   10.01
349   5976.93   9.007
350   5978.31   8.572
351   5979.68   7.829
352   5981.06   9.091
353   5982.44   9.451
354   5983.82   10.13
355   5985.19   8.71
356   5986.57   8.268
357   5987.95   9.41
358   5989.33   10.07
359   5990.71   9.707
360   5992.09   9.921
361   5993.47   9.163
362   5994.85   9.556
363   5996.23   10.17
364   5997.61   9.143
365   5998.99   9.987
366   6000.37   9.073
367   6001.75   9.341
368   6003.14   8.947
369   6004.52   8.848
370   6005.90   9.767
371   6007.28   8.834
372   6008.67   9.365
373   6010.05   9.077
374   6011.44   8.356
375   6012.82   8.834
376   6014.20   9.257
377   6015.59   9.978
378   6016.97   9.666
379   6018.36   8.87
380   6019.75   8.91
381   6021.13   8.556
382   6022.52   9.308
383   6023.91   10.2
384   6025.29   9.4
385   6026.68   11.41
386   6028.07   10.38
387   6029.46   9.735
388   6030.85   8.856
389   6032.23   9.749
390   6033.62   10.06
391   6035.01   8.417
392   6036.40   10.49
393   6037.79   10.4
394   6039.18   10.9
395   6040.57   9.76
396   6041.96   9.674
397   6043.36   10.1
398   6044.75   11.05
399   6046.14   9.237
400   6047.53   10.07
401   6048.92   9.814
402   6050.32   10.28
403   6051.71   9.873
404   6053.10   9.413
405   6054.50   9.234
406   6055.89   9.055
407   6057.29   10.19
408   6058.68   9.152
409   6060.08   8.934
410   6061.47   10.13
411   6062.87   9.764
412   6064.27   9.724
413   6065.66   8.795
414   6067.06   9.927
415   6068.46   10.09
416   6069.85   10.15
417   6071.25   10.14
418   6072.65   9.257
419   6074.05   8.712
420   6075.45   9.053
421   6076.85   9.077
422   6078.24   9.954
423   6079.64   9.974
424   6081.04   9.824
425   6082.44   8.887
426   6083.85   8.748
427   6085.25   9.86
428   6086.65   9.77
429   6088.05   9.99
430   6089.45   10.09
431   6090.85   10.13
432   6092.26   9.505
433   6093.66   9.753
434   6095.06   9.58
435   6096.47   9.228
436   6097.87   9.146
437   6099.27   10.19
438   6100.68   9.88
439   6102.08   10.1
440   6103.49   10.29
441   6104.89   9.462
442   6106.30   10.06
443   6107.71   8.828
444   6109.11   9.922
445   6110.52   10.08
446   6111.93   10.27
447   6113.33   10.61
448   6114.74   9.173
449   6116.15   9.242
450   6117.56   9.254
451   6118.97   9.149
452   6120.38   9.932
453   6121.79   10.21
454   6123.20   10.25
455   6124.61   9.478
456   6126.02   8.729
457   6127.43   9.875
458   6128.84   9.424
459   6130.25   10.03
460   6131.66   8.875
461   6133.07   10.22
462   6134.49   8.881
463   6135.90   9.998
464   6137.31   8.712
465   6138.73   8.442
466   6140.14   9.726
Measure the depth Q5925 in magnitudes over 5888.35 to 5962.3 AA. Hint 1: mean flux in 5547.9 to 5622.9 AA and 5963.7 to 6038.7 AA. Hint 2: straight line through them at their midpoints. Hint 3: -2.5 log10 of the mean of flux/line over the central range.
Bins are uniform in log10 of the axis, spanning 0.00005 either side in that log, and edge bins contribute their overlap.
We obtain 0.04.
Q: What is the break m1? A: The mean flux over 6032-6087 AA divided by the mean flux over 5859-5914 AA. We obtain 1.1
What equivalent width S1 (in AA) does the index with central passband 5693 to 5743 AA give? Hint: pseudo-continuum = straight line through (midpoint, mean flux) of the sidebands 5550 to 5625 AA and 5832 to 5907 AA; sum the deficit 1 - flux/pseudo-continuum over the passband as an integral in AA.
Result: -2.8 AA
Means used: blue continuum 8.92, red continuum 8.87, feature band 9.39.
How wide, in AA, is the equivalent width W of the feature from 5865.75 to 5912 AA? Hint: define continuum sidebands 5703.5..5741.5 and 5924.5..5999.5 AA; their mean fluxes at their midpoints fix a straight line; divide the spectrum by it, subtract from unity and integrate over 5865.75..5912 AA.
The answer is 4.7 AA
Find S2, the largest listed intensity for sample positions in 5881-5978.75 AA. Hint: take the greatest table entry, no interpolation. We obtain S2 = 10.84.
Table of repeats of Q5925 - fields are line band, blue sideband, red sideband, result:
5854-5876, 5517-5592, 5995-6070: 0.04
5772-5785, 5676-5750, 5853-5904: -0.03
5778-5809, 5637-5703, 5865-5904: -0.08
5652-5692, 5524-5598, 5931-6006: -0.02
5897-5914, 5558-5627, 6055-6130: 0.09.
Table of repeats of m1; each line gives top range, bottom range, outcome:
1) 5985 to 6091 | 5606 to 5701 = 1.04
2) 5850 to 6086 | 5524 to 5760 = 1.01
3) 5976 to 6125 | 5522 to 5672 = 1.06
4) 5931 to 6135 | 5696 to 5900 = 1.03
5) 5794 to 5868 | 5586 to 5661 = 1.07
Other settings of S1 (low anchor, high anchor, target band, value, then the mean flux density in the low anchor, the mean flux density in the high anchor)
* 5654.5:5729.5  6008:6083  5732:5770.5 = -0.78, 9.36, 9.62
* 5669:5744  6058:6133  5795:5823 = -0.72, 9.38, 9.64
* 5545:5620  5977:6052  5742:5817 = -2.72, 8.99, 9.51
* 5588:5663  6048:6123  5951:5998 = 0.61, 8.97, 9.66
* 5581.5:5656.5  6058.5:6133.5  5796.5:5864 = -2.02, 8.99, 9.65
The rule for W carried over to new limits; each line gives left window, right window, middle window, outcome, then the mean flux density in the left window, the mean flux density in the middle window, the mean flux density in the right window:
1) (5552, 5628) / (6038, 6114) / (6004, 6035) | 0.8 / 8.91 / 9.41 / 9.74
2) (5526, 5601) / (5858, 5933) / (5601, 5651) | -1.4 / 8.93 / 9.14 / 8.75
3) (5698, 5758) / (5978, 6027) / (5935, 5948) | -0.5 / 9.46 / 9.66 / 9.3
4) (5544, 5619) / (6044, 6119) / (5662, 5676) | -0.6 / 8.98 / 9.49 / 9.67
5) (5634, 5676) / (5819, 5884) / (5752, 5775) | -0.9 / 9.3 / 9.7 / 9.39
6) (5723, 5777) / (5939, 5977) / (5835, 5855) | 0.0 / 9.54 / 9.56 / 9.54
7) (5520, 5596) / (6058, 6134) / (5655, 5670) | -0.3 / 8.94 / 9.23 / 9.64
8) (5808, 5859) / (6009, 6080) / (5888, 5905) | 3.4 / 9.62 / 7.71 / 9.63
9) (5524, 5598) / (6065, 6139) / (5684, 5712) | -0.6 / 8.95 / 9.32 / 9.61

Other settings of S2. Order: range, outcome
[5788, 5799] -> 10.01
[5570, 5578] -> 9.587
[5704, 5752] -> 10.47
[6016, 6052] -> 11.41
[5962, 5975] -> 10.35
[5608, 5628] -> 10.52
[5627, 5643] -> 11.07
